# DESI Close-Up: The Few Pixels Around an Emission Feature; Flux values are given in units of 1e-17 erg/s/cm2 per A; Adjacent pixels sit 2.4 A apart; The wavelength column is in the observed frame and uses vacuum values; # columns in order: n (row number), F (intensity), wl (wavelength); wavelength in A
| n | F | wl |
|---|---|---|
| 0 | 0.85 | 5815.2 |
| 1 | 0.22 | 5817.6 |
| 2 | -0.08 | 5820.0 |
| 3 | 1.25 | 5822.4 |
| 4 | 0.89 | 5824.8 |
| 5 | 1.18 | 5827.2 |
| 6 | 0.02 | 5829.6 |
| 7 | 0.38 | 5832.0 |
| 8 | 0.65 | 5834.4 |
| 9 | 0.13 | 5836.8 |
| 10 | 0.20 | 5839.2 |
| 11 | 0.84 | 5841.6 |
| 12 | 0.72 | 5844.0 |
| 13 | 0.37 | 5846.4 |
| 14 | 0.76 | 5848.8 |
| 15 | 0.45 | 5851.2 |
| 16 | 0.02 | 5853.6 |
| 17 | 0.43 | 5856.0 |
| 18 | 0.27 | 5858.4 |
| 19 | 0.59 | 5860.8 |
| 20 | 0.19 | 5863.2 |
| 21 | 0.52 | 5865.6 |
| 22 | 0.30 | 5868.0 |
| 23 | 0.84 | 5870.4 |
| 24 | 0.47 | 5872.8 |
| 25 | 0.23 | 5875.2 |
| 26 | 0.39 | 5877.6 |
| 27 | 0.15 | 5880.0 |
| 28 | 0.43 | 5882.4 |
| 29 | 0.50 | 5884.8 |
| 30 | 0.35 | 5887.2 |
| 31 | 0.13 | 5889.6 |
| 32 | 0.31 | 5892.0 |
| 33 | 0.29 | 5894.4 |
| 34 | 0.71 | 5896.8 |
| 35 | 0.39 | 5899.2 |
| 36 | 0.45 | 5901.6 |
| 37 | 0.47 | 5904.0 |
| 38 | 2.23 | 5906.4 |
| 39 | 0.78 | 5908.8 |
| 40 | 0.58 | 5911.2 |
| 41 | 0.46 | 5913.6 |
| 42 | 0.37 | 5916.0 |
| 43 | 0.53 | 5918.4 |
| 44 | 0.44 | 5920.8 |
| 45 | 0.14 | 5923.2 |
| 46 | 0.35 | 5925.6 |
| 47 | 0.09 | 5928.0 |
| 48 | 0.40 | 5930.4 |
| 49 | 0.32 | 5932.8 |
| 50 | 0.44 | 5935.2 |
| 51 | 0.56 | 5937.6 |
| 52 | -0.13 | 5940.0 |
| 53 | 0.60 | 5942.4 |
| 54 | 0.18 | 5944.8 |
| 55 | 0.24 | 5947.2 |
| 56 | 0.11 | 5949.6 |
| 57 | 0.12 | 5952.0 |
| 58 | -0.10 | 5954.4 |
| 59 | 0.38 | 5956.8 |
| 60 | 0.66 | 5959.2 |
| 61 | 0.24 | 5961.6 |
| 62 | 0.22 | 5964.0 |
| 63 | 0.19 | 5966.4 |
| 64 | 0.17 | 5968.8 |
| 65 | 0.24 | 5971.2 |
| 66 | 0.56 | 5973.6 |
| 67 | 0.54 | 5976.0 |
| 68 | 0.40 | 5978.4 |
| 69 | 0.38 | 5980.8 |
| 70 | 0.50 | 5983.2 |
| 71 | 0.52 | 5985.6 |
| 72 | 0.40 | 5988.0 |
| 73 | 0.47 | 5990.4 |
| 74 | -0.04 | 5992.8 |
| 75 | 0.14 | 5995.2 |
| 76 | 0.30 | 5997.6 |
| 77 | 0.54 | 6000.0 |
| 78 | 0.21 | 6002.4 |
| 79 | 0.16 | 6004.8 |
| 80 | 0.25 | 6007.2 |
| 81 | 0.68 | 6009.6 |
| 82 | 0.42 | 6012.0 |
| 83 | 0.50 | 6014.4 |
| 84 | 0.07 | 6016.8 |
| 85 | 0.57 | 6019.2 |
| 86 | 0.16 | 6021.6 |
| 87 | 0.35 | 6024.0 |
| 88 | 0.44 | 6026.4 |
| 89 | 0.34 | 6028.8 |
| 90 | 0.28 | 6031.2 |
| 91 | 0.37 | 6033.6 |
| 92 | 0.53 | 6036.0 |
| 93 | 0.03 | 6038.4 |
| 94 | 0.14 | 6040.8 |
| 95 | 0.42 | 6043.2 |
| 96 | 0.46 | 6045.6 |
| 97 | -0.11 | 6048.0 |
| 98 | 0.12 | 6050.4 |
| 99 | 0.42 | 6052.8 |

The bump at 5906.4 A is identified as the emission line [O III]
